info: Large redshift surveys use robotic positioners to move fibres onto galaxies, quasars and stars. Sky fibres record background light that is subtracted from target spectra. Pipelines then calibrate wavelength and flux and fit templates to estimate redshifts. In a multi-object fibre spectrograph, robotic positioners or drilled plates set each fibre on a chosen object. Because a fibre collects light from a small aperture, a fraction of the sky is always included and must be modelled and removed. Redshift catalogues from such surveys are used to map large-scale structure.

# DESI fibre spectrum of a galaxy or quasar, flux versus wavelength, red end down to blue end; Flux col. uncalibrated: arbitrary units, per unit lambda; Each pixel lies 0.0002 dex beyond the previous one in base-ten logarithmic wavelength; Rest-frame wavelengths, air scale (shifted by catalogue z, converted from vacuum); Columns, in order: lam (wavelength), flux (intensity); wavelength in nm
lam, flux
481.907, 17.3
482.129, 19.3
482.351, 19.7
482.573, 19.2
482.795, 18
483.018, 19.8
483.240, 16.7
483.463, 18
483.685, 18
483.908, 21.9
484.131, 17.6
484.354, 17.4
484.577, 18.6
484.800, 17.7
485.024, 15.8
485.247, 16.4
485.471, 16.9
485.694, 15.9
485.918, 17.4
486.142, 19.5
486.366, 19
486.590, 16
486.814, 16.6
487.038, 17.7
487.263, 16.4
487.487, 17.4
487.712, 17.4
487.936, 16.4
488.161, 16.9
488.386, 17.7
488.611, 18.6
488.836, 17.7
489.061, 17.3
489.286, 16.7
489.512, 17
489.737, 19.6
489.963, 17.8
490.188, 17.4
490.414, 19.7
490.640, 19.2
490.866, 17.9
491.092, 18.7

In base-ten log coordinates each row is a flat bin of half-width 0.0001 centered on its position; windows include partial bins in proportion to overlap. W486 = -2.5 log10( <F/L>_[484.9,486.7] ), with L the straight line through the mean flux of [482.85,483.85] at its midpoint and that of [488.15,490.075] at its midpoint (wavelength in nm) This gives 0.06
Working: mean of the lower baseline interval 18.3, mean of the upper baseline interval 17.7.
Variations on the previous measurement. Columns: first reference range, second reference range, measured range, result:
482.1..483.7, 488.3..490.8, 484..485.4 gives 0.07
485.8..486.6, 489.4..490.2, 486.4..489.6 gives 0.06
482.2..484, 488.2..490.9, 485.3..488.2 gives 0.07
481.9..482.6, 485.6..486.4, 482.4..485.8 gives 0.04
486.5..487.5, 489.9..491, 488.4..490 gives 0.00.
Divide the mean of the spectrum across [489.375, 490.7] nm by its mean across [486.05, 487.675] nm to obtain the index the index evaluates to 1.1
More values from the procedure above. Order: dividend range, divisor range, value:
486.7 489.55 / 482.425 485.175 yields 0.95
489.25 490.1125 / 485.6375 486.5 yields 0.99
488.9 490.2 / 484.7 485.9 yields 1.06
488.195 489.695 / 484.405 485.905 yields 1.04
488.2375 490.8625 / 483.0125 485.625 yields 1.01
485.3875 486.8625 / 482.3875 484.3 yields 0.93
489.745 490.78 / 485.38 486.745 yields 1.07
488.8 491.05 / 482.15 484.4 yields 0.97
